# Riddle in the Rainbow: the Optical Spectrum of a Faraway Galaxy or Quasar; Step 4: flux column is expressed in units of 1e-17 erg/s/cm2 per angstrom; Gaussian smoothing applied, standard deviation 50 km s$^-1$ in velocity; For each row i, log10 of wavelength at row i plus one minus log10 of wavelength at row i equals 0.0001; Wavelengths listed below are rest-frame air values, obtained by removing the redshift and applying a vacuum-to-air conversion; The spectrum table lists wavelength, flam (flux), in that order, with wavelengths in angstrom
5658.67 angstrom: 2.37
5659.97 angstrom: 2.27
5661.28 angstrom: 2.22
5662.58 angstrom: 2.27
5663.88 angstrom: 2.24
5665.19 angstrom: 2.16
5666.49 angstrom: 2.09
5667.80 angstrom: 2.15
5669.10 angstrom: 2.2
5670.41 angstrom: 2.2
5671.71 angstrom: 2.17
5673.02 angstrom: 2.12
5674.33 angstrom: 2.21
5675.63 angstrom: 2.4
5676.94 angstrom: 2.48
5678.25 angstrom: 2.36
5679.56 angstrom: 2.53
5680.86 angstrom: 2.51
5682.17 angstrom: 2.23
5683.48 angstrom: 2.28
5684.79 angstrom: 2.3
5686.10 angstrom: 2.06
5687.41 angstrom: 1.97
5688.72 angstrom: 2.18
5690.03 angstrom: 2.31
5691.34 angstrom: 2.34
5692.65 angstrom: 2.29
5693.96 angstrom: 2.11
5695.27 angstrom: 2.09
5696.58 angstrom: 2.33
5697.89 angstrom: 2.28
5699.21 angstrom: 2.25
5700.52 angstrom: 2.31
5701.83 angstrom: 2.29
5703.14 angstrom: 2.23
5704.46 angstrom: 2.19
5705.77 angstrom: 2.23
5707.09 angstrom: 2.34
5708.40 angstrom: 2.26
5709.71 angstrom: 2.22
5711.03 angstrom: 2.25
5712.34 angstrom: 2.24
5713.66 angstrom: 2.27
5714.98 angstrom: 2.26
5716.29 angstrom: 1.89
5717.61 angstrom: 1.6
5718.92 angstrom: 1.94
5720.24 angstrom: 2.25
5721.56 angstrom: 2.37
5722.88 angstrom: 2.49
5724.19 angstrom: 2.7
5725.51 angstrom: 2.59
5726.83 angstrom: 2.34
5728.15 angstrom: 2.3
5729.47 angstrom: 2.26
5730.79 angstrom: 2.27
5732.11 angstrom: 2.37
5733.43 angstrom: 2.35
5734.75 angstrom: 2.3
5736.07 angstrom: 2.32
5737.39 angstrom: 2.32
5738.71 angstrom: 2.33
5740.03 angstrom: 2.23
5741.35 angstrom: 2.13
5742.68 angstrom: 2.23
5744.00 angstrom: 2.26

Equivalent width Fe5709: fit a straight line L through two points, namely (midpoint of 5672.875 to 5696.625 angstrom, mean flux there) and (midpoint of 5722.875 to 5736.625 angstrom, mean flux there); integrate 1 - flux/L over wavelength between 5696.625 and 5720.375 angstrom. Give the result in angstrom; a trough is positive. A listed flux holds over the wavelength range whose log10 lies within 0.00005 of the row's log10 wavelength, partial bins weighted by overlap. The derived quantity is 1.5 angstrom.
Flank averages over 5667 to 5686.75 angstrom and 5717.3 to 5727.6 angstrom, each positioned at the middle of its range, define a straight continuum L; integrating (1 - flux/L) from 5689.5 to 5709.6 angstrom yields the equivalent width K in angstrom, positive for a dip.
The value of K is 0.3 angstrom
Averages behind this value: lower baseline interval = 2.28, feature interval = 2.26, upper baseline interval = 2.31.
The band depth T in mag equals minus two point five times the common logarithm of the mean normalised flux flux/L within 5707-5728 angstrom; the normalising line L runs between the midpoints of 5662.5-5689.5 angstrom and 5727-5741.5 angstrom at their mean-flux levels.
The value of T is 0.02 mag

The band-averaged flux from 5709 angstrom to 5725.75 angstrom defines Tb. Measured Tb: 2.23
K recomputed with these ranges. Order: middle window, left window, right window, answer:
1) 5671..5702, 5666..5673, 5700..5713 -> -0.9 angstrom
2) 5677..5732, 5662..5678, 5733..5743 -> -0.2 angstrom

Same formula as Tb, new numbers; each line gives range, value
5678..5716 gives 2.25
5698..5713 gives 2.26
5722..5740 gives 2.38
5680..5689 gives 2.23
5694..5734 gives 2.26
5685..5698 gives 2.2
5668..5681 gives 2.31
